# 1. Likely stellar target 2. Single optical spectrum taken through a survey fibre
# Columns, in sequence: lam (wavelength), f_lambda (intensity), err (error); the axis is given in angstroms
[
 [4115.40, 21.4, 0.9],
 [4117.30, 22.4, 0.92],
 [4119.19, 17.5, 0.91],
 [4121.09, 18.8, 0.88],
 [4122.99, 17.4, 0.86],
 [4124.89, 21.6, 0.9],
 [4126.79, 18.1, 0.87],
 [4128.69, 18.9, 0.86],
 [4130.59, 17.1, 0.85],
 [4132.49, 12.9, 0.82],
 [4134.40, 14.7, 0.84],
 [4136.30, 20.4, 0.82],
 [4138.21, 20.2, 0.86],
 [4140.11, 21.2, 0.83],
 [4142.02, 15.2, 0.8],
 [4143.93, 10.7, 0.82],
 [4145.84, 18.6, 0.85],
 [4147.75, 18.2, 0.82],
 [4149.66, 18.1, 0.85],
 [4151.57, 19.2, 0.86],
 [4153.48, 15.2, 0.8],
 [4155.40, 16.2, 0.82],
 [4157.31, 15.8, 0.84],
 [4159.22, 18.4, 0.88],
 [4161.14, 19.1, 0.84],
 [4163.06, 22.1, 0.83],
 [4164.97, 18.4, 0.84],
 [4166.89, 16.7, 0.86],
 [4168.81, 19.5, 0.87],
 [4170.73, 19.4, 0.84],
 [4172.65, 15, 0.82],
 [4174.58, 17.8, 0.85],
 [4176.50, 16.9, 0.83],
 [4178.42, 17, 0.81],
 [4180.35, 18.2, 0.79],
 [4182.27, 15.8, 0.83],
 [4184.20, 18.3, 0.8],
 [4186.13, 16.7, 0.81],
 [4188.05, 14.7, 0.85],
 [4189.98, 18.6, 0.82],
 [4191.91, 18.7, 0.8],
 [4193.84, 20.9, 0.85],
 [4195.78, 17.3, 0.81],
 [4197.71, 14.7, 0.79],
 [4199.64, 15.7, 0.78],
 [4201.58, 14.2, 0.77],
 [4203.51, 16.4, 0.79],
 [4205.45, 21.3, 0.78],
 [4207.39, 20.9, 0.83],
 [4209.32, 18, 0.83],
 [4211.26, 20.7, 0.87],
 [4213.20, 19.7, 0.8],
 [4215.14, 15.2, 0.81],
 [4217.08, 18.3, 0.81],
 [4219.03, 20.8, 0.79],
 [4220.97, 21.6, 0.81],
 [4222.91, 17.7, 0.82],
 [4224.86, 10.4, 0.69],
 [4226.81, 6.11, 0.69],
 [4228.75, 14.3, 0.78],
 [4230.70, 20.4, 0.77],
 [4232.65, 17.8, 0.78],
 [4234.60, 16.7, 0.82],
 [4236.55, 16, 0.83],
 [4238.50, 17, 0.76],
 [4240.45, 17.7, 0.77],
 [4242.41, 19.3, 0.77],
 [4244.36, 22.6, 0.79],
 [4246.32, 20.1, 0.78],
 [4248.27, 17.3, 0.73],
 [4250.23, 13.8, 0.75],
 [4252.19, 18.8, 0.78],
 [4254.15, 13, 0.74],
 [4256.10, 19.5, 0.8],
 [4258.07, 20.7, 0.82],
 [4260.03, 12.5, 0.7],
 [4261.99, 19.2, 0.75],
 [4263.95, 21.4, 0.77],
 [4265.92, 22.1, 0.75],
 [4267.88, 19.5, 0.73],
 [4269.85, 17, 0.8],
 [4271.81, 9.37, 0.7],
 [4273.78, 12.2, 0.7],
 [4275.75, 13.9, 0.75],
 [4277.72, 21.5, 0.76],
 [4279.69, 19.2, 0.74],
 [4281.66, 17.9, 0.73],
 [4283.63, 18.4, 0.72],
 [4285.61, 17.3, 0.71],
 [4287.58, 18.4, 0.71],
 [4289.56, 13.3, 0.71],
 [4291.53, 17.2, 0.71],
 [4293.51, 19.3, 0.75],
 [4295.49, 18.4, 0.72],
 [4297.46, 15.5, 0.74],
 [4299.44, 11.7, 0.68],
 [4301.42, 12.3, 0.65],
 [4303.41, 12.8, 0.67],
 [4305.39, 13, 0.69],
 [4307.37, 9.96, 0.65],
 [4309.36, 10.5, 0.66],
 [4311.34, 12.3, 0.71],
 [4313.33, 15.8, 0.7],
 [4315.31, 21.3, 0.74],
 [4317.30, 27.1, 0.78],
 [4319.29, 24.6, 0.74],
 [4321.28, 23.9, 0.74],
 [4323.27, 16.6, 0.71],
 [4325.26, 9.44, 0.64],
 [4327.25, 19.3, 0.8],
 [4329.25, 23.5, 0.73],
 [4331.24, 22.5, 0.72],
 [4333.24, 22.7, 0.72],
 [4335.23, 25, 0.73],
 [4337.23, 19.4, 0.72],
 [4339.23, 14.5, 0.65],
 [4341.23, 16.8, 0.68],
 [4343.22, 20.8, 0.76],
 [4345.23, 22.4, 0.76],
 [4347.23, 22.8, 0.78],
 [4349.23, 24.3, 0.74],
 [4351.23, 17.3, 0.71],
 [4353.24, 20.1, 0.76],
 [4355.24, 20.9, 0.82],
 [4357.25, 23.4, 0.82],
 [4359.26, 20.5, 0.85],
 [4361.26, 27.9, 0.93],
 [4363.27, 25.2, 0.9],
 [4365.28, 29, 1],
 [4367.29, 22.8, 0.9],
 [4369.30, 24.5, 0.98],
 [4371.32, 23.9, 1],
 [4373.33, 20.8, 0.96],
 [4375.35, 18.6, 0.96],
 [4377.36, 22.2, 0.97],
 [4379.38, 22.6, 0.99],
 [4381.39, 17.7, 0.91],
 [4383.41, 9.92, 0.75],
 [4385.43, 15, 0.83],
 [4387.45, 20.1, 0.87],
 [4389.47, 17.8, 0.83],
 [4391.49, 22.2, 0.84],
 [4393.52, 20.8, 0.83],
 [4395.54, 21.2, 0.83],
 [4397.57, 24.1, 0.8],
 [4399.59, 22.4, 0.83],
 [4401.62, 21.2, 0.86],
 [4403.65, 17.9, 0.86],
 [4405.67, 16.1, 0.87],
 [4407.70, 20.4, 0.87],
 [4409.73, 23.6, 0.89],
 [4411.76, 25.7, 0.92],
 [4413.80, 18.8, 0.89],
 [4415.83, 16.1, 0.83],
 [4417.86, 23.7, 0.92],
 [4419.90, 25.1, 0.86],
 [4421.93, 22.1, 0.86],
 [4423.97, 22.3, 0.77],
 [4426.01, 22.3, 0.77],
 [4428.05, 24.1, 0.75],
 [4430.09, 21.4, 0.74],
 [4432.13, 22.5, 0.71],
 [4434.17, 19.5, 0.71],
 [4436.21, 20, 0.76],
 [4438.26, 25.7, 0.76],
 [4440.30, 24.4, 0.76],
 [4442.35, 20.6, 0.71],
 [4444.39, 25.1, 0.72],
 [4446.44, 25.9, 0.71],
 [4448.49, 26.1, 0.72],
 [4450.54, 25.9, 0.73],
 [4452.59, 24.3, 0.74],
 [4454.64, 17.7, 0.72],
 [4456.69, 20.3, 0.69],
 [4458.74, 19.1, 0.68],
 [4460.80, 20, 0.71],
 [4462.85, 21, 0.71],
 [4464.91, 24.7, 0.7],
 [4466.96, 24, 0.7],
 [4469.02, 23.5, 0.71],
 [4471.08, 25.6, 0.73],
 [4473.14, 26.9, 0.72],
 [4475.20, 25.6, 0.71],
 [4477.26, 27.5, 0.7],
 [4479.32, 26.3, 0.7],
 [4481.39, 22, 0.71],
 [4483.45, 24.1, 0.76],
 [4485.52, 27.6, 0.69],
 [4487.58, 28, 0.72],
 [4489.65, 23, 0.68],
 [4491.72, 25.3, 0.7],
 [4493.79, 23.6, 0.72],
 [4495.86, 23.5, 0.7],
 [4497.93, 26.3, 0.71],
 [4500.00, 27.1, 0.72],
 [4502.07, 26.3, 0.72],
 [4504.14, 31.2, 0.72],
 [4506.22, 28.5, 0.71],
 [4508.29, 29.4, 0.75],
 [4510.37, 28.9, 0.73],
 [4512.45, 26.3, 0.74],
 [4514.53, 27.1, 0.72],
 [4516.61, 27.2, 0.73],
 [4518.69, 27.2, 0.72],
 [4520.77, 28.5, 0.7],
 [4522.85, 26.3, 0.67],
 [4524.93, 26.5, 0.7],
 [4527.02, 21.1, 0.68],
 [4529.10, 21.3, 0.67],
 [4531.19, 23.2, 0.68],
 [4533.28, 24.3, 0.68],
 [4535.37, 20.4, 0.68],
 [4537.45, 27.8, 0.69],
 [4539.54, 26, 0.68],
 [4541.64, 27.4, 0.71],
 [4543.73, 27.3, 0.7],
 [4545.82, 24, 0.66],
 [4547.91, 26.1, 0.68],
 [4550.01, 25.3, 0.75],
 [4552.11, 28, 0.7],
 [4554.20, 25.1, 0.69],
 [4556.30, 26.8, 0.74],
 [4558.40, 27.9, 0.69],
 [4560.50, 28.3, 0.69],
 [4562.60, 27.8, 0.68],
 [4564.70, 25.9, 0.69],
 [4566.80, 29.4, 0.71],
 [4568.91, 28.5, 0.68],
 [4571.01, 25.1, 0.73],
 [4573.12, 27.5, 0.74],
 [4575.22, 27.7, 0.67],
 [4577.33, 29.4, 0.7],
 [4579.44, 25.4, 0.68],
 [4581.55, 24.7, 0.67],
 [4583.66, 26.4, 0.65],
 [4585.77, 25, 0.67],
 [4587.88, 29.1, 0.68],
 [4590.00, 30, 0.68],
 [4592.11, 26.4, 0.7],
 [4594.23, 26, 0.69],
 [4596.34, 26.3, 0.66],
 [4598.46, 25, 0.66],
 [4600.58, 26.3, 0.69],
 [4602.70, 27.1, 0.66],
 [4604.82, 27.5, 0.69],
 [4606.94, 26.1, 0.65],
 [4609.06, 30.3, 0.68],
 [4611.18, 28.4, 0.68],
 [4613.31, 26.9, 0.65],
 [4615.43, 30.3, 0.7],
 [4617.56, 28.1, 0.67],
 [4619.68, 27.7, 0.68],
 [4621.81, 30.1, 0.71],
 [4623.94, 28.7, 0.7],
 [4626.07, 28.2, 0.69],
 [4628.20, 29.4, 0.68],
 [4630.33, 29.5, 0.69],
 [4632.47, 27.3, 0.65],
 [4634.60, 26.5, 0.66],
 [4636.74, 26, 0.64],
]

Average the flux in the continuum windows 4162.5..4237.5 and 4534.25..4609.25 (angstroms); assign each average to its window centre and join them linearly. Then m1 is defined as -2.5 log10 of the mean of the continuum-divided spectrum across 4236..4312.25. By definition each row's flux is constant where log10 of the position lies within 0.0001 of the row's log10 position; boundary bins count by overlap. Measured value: 0.166 mag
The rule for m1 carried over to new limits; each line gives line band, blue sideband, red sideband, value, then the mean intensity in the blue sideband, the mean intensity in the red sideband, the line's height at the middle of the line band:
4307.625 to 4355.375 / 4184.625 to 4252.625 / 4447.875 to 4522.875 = 0.06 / 17.4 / 25.3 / 20.8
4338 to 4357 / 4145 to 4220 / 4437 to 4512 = 0.09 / 17.9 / 24.9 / 21.8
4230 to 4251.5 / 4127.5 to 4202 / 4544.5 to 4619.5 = 0.06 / 17.4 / 27.1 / 19.1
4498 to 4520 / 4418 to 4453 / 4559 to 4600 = -0.11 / 23.4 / 27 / 25.2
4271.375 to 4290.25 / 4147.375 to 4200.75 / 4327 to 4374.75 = 0.23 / 17.6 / 22.1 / 20.3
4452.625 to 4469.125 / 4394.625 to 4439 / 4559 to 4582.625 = 0.09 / 21.6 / 27.3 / 23.2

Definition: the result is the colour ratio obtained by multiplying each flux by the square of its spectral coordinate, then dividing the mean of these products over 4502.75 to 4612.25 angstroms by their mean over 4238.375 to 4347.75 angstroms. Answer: 1.7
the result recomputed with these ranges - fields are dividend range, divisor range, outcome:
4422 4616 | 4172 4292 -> 1.68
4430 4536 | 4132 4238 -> 1.63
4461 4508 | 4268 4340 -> 1.61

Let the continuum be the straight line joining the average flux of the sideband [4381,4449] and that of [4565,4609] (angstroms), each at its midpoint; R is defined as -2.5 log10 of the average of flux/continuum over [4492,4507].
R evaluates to -0.11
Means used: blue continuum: 21.2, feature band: 26.6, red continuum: 27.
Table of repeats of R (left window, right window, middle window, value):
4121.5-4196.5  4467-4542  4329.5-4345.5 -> 0.067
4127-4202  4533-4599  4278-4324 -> 0.212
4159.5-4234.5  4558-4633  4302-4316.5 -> 0.422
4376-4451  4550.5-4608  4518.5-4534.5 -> 0.024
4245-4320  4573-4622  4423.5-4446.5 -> -0.038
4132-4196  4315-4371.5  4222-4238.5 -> 0.262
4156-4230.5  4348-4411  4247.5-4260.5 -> 0.122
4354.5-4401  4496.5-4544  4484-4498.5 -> 0.002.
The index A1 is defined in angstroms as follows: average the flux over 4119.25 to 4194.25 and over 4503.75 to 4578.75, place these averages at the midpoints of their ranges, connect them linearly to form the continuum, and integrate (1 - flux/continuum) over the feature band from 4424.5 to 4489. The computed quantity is 2.7 angstroms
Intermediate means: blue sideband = 17.7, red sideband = 26.6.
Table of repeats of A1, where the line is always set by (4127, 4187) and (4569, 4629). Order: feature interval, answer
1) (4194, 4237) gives 3.90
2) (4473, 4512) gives -1.99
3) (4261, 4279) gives 2.39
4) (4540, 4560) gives -0.07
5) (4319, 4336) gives 0.58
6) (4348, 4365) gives -0.56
